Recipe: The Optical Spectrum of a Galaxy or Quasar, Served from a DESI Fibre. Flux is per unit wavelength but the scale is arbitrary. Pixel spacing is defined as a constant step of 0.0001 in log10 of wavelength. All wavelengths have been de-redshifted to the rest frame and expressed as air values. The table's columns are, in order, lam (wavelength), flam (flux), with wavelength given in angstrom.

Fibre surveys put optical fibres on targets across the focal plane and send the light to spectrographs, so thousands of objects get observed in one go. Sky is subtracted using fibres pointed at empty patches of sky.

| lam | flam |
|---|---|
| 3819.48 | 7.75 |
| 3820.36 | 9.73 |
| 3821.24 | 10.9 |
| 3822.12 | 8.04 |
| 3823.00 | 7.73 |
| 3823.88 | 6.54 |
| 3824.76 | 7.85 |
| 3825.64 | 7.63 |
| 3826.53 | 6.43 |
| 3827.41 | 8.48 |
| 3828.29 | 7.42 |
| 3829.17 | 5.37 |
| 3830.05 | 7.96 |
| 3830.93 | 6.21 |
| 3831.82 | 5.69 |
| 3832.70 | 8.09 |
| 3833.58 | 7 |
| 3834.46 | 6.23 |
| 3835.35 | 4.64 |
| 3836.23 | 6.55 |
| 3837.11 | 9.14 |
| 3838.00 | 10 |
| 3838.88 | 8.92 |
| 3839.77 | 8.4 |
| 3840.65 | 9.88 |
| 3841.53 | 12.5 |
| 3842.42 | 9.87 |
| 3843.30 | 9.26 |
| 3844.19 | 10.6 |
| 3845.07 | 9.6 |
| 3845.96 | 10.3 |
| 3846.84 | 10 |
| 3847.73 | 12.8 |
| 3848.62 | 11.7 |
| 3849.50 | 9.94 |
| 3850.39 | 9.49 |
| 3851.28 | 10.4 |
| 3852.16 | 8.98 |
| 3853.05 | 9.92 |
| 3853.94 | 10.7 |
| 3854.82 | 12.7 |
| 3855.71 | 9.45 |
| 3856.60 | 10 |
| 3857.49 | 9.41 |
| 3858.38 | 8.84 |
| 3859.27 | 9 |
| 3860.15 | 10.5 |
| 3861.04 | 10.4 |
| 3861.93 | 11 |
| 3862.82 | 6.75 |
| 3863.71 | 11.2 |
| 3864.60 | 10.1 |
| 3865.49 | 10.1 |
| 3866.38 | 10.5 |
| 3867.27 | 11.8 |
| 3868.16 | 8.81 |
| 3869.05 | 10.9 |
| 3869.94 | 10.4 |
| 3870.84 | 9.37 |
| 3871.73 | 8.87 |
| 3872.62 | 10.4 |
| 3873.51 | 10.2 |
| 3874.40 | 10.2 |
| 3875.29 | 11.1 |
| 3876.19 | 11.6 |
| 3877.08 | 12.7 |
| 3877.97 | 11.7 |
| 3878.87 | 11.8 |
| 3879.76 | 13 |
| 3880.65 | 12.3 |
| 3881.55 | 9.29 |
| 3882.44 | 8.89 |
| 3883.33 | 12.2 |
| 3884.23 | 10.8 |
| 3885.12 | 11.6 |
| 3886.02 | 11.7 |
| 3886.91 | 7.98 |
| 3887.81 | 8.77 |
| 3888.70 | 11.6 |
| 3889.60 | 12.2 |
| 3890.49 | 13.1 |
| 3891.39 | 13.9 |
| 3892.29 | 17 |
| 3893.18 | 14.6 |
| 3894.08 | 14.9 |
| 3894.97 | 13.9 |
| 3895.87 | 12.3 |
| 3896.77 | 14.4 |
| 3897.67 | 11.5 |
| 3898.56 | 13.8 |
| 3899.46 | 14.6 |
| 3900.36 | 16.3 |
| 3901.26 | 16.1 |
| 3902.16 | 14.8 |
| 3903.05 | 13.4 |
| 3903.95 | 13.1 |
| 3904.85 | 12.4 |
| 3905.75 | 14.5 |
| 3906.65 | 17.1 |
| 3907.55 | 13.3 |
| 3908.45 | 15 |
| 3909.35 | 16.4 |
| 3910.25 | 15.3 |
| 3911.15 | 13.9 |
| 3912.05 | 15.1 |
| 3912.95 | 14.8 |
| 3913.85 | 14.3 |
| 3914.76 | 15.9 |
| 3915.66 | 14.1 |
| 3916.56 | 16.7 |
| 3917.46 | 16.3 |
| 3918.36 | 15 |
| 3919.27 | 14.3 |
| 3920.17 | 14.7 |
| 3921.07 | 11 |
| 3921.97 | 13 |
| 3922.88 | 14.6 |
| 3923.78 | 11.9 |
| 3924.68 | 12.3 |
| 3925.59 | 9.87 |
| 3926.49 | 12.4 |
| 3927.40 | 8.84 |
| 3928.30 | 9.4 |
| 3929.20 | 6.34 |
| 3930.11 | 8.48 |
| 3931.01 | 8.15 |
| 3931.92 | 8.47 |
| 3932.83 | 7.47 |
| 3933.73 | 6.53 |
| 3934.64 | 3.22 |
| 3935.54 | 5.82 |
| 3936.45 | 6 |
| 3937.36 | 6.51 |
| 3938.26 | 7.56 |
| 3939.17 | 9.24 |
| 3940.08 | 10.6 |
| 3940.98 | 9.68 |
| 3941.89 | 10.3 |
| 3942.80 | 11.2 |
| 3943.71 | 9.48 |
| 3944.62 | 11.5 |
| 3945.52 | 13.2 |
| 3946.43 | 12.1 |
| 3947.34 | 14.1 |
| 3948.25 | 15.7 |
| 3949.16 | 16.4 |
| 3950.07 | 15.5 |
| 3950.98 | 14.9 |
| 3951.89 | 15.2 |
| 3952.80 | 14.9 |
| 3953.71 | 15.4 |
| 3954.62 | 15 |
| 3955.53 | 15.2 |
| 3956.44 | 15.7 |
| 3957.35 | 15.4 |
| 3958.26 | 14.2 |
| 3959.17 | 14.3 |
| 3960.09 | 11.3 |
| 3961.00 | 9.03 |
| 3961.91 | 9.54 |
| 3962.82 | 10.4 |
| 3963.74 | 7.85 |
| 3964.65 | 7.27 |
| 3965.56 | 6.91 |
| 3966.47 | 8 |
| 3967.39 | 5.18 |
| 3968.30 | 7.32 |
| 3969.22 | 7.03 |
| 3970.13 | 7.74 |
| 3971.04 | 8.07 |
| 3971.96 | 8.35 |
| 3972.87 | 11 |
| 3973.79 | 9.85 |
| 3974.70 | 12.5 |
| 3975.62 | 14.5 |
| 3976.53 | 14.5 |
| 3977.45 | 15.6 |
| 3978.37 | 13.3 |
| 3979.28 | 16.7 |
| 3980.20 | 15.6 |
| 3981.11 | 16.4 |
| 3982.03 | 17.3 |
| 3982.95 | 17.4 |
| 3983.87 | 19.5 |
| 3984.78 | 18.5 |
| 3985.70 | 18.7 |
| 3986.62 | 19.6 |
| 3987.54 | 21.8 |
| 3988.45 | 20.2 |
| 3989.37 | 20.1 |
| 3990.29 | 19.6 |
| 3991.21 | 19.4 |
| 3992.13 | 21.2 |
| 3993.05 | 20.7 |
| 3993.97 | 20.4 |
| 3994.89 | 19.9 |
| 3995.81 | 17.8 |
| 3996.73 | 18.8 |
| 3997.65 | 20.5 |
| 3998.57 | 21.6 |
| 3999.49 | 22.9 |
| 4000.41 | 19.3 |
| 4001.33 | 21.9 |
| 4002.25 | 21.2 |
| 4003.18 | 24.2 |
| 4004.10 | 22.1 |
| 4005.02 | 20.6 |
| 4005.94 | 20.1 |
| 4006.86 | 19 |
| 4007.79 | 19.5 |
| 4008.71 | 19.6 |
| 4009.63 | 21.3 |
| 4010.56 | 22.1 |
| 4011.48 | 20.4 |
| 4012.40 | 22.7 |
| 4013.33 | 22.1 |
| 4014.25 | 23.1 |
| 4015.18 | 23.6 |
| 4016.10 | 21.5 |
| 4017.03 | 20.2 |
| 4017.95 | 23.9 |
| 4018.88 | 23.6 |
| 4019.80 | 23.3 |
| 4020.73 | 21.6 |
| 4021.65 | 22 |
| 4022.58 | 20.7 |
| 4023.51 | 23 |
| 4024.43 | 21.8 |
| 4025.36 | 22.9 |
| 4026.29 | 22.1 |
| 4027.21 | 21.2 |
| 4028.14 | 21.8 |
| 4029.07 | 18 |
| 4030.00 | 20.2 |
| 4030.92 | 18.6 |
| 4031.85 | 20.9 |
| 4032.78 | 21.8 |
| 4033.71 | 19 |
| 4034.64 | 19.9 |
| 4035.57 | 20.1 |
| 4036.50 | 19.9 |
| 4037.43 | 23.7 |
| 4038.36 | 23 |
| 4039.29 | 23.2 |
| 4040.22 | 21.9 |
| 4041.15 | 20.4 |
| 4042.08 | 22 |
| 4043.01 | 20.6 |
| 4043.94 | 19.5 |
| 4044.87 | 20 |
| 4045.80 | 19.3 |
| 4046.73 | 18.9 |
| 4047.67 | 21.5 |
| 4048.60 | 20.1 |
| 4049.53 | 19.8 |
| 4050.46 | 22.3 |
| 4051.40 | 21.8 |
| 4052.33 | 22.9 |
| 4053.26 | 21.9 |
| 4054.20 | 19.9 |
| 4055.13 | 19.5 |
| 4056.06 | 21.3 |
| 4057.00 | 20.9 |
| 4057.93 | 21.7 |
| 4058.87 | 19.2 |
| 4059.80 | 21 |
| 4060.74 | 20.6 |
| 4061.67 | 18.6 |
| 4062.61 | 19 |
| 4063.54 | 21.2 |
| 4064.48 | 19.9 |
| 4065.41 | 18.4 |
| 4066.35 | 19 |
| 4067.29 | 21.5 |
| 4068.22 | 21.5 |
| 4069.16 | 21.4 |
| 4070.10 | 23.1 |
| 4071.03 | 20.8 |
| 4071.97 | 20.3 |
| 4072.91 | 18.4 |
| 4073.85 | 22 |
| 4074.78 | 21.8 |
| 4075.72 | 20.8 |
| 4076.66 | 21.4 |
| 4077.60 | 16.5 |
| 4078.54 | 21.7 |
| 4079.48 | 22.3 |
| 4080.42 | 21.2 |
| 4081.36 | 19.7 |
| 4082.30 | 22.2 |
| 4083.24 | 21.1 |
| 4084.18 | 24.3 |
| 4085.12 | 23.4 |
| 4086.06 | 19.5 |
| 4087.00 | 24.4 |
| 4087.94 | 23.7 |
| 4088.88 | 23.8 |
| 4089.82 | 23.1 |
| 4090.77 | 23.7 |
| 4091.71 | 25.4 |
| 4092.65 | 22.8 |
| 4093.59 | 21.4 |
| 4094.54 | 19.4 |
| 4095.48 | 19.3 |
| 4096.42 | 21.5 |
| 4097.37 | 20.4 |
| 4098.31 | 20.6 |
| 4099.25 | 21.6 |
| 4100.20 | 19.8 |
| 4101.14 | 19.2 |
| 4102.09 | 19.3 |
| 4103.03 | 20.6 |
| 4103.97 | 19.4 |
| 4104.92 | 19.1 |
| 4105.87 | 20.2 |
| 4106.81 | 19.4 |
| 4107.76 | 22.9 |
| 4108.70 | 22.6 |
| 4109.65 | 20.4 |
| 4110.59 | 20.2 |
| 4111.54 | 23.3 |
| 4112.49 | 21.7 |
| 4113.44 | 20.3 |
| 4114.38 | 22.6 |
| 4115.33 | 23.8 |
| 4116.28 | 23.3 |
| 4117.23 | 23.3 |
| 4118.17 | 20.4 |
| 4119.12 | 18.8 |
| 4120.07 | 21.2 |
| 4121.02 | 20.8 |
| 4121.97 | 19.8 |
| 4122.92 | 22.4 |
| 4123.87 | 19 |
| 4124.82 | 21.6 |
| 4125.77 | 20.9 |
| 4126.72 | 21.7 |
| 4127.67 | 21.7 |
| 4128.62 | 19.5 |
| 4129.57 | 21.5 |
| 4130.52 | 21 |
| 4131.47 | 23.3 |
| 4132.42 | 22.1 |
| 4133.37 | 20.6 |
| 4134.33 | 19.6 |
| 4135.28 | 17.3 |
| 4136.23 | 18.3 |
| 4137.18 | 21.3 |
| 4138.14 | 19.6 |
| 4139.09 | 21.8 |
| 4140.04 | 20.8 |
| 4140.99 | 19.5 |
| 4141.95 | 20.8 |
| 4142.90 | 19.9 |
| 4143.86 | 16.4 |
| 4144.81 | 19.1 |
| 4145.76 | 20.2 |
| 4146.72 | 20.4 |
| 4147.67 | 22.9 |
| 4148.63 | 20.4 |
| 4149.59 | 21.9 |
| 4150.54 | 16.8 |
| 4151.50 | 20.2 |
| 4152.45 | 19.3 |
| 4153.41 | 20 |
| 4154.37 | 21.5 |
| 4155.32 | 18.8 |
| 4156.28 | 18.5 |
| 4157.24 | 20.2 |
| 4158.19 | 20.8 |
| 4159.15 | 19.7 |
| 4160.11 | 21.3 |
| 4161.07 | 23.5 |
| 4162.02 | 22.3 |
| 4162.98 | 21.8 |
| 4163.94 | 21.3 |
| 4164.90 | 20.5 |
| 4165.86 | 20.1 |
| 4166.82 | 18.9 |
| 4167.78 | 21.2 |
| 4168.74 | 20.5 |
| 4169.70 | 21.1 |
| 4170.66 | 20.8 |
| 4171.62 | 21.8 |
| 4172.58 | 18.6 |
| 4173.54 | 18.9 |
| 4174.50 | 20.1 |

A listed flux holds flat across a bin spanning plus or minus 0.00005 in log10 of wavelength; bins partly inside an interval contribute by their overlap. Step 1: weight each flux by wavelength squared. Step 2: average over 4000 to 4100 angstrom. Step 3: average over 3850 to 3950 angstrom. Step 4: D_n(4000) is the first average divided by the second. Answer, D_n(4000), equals 1.97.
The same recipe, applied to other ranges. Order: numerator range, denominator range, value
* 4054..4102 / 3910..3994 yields 1.75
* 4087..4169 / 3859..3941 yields 2.00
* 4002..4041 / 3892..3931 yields 1.67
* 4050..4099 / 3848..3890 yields 2.25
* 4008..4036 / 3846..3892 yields 2.18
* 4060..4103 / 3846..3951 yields 1.99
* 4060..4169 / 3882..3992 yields 1.78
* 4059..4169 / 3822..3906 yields 2.25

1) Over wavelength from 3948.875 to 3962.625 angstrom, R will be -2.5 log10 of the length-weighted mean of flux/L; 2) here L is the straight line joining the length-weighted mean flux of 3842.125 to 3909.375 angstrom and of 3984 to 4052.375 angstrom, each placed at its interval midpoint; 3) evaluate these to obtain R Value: 0.20 mag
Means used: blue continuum 11.6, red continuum 21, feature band 14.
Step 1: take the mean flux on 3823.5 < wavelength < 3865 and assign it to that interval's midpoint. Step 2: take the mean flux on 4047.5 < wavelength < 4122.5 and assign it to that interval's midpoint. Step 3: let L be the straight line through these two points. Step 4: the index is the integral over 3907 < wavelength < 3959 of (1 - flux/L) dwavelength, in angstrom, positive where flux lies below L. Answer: 4.5 angstrom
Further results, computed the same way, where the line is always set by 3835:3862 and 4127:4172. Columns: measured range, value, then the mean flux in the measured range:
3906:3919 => -3.3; 15.2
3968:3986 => 1.1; 13.5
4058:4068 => -1.5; 20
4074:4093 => -4.2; 22.1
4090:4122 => -3.8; 21.2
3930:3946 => 5.5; 8.53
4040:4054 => -3.3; 20.8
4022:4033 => -3.4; 21.1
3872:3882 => -0.4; 11.3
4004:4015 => -3.9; 21.1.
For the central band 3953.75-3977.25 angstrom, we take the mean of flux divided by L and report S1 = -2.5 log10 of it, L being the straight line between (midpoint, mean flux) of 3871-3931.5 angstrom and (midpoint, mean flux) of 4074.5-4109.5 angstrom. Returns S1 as 0.40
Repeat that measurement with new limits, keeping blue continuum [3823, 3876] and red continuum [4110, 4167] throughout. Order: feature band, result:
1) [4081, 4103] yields -0.154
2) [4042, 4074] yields -0.174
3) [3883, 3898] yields -0.149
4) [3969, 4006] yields -0.184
